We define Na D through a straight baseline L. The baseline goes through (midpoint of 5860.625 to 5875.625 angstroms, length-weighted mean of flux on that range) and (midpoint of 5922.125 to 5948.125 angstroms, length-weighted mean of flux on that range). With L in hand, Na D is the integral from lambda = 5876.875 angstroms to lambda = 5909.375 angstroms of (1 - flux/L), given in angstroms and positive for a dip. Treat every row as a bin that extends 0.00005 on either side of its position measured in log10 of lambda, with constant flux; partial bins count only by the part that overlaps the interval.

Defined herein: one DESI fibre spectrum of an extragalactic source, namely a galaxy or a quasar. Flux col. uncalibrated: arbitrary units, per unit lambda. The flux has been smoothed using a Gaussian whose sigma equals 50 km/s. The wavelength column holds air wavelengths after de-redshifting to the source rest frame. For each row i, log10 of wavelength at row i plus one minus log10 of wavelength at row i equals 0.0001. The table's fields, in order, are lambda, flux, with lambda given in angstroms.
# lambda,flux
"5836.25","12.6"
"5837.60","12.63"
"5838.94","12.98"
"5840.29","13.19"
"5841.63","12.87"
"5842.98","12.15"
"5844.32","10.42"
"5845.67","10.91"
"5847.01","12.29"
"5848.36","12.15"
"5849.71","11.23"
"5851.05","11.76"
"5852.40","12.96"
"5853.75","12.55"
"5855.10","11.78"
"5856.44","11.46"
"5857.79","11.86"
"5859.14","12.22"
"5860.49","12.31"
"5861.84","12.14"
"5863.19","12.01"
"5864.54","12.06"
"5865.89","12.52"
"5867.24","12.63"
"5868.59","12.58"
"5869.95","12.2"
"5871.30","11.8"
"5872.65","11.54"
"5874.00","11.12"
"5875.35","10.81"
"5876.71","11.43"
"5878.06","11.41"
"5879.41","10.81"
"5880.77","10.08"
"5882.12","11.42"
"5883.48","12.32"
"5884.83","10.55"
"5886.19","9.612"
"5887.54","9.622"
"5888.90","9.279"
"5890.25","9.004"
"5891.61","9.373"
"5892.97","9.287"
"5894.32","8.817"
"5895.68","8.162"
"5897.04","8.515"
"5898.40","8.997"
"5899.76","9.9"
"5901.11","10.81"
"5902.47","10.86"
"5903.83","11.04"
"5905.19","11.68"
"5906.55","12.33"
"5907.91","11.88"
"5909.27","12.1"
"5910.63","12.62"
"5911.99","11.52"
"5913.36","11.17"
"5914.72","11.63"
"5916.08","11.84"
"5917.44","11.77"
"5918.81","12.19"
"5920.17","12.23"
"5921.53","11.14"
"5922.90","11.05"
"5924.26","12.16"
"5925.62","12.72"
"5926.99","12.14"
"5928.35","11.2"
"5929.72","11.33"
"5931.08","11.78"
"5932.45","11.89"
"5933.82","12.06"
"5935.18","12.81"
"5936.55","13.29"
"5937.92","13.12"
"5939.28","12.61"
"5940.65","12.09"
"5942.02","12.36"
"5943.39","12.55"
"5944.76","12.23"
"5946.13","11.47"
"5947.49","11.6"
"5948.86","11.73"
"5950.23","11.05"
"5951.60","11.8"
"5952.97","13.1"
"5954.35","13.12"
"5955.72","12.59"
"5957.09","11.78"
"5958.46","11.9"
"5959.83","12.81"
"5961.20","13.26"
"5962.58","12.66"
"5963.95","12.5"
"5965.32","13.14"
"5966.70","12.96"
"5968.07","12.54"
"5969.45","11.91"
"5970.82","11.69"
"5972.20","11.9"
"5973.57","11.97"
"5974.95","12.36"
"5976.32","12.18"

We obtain 4.7 angstroms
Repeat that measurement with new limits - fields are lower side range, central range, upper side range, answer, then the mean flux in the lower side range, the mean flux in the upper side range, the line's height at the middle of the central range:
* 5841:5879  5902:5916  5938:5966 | 0.5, 11.9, 12.3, 12.1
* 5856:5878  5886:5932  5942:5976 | 4.5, 11.9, 12.3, 12.1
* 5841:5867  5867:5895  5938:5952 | 3.0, 12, 12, 12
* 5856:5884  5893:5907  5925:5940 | 2.3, 11.7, 12.3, 12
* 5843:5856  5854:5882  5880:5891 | -1.9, 11.8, 10.2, 11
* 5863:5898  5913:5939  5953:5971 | -0.6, 10.7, 12.6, 11.7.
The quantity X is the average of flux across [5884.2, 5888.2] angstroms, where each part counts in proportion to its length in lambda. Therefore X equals 9.92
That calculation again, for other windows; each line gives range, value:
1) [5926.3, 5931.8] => 11.6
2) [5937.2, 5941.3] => 12.6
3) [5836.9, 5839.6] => 12.8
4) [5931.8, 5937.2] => 12.5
